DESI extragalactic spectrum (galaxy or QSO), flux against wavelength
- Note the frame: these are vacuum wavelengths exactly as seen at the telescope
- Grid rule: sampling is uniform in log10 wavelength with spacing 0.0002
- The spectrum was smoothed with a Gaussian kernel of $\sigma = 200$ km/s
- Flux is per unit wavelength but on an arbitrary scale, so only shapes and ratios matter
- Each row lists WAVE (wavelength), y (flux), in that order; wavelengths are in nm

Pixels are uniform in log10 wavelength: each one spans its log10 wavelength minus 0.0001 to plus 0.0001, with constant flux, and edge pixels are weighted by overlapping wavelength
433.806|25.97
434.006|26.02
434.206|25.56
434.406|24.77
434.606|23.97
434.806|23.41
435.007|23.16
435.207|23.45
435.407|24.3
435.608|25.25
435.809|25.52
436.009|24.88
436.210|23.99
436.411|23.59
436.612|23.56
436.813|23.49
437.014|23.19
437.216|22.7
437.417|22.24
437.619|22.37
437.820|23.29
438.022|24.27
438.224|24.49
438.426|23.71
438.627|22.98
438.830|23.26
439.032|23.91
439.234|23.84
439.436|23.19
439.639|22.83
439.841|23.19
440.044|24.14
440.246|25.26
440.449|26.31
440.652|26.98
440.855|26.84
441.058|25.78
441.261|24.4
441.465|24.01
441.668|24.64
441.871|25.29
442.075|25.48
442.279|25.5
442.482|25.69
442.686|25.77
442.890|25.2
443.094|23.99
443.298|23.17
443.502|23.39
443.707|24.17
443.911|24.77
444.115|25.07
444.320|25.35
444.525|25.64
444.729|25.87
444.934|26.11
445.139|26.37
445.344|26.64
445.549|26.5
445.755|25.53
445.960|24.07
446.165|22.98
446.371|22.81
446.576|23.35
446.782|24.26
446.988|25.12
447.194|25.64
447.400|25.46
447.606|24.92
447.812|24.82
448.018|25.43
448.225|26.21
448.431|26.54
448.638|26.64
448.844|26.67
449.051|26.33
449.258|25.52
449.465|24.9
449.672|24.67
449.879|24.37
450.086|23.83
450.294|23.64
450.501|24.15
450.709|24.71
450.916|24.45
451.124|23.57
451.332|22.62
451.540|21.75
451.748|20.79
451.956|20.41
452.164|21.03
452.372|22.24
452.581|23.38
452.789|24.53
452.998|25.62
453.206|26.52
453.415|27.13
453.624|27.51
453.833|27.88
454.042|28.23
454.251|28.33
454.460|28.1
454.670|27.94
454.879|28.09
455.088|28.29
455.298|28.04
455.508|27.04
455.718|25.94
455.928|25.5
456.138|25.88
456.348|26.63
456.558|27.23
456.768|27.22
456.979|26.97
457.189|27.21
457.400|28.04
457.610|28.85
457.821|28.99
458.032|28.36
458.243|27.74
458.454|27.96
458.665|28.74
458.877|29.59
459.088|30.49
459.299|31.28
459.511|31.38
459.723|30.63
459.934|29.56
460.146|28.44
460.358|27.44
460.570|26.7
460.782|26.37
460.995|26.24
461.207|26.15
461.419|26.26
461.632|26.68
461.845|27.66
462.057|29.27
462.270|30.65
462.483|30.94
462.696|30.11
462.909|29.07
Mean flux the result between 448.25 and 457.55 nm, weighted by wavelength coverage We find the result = 25.6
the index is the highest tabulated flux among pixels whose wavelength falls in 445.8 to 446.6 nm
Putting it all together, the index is 24.07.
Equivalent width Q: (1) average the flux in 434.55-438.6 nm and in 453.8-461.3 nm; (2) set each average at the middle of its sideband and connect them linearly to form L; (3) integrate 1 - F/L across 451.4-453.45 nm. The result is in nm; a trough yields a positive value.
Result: 0.29 nm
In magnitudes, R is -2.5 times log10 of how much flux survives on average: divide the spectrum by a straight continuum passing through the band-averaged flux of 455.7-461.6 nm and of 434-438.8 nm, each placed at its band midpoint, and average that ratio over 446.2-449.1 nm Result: 0.03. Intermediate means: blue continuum 23.9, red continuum 27.9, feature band 25.2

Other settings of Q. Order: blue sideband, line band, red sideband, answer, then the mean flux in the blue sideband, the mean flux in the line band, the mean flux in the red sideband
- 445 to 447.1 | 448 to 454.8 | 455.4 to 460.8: 0.32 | 24.8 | 25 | 28.1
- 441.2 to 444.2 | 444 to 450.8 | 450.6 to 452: -0.45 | 24.7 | 25.2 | 22.7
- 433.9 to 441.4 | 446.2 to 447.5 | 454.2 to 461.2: 0.08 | 24.2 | 24.4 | 28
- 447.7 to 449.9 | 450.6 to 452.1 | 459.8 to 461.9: 0.20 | 25.7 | 22.6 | 27.2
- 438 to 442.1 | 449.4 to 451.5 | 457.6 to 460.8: 0.23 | 24.5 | 24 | 29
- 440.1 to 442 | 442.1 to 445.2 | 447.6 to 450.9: 0.04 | 25.5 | 25.1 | 25.2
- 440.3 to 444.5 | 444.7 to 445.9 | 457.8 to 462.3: -0.02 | 25.1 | 26.1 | 28.4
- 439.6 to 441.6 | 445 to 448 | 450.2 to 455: 0.01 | 25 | 24.9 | 24.9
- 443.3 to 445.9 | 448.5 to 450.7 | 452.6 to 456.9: 0.09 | 25.3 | 25.1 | 27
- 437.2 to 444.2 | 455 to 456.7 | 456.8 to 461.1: 0.06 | 24.4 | 26.8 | 28.5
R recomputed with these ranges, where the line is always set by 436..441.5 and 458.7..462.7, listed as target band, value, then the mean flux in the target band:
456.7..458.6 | 0.00 mag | 28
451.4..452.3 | 0.26 mag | 21.1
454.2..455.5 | -0.02 mag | 28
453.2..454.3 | -0.02 mag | 27.7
